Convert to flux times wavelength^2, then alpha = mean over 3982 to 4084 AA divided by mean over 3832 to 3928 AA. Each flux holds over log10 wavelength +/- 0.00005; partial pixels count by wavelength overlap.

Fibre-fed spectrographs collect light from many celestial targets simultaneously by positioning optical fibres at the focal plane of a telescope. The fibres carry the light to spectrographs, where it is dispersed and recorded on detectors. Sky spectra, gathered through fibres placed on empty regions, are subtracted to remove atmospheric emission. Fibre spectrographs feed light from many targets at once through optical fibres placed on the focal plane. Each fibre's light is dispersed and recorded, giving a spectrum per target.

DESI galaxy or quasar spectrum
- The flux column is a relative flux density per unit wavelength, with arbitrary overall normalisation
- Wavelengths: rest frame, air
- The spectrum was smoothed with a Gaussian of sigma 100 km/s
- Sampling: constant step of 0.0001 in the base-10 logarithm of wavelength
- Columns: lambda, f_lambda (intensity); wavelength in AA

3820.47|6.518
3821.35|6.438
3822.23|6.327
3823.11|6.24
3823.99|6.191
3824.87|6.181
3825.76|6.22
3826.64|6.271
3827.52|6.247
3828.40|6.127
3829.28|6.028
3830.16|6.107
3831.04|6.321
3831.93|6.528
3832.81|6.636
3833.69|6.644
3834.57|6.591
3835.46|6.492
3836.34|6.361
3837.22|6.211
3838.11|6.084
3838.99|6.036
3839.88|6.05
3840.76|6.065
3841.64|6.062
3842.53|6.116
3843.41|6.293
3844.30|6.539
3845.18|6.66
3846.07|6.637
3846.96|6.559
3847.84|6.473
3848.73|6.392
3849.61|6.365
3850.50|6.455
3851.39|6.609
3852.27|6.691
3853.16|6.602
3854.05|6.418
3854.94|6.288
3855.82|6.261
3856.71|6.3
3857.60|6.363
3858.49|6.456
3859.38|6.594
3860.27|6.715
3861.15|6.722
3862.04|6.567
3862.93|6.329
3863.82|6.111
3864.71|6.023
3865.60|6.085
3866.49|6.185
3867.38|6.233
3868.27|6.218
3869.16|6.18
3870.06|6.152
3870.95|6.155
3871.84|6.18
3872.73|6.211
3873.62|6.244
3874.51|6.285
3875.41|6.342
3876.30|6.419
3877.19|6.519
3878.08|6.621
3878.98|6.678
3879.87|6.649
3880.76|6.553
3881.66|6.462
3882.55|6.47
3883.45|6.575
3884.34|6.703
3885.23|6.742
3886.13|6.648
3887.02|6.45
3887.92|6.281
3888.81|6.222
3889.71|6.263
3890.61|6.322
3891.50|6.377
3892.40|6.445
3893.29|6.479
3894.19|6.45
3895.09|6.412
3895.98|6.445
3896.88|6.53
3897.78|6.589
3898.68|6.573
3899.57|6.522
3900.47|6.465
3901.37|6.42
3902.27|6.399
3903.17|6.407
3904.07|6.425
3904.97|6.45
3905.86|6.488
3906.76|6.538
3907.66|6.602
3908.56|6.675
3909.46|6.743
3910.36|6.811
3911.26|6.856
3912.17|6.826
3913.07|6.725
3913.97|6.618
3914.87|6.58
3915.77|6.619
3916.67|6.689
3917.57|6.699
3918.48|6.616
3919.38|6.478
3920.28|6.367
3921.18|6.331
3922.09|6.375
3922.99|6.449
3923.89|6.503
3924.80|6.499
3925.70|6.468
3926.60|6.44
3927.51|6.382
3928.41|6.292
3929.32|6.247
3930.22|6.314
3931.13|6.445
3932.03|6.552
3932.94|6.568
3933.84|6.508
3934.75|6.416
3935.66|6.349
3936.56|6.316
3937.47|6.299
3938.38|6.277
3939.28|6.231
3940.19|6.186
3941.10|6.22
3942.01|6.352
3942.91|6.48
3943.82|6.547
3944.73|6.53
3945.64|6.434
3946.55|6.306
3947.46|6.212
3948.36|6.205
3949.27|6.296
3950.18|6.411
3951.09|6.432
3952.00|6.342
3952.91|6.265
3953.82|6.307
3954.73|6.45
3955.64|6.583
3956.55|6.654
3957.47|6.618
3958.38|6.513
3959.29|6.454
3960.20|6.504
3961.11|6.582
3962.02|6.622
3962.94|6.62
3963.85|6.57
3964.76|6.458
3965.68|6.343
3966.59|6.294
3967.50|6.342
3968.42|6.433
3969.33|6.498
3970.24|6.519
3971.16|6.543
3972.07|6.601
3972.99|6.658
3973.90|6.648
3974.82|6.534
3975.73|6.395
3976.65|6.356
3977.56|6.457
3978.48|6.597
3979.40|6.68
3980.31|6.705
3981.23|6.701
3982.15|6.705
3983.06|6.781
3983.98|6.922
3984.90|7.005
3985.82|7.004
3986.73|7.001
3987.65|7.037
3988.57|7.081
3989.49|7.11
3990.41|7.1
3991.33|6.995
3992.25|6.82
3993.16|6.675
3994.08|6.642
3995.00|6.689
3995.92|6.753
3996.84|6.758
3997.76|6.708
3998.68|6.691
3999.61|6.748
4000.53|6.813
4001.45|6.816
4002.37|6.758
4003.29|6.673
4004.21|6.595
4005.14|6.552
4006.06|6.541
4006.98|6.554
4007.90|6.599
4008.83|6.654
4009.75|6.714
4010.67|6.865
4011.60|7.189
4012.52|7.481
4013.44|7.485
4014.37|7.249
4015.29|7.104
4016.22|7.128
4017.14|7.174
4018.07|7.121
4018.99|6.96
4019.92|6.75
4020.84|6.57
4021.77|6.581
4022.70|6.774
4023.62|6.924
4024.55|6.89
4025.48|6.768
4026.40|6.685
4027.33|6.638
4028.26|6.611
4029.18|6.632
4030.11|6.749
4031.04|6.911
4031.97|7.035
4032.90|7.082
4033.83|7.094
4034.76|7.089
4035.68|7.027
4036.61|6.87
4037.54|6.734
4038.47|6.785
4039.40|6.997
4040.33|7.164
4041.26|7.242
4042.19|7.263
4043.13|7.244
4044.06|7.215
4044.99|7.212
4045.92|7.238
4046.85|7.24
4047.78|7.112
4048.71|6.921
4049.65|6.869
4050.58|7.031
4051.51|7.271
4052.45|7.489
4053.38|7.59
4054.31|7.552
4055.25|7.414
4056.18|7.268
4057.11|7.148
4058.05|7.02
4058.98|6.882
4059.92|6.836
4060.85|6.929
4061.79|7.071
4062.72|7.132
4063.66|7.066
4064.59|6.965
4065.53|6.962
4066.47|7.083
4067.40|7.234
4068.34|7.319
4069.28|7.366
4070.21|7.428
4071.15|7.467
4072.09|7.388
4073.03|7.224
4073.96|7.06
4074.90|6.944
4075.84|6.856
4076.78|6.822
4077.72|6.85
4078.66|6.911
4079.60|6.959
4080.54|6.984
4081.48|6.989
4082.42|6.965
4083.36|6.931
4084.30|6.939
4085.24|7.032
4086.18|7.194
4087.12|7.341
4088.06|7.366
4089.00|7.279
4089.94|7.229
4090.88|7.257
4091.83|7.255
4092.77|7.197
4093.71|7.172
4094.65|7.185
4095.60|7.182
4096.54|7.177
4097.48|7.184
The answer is 1.2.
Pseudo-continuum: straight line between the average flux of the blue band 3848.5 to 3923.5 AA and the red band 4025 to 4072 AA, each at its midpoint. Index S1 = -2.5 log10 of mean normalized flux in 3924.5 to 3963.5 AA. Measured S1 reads 0.045 mag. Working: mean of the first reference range 6.46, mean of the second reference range 7.08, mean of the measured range 6.41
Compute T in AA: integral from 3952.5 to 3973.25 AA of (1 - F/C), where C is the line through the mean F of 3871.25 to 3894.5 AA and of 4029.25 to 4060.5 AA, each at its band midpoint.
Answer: 0.8 AA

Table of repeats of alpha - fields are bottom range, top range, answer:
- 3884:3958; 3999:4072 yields 1.15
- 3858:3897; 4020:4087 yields 1.20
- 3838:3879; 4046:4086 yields 1.24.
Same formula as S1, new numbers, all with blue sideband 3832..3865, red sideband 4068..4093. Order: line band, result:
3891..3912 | 0.007 mag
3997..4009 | 0.035 mag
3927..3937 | 0.044 mag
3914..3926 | 0.018 mag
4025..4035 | 0.021 mag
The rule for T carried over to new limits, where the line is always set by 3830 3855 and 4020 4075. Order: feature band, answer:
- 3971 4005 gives 0.6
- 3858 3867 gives 0.1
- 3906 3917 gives -0.1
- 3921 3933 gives 0.4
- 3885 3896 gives 0.2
